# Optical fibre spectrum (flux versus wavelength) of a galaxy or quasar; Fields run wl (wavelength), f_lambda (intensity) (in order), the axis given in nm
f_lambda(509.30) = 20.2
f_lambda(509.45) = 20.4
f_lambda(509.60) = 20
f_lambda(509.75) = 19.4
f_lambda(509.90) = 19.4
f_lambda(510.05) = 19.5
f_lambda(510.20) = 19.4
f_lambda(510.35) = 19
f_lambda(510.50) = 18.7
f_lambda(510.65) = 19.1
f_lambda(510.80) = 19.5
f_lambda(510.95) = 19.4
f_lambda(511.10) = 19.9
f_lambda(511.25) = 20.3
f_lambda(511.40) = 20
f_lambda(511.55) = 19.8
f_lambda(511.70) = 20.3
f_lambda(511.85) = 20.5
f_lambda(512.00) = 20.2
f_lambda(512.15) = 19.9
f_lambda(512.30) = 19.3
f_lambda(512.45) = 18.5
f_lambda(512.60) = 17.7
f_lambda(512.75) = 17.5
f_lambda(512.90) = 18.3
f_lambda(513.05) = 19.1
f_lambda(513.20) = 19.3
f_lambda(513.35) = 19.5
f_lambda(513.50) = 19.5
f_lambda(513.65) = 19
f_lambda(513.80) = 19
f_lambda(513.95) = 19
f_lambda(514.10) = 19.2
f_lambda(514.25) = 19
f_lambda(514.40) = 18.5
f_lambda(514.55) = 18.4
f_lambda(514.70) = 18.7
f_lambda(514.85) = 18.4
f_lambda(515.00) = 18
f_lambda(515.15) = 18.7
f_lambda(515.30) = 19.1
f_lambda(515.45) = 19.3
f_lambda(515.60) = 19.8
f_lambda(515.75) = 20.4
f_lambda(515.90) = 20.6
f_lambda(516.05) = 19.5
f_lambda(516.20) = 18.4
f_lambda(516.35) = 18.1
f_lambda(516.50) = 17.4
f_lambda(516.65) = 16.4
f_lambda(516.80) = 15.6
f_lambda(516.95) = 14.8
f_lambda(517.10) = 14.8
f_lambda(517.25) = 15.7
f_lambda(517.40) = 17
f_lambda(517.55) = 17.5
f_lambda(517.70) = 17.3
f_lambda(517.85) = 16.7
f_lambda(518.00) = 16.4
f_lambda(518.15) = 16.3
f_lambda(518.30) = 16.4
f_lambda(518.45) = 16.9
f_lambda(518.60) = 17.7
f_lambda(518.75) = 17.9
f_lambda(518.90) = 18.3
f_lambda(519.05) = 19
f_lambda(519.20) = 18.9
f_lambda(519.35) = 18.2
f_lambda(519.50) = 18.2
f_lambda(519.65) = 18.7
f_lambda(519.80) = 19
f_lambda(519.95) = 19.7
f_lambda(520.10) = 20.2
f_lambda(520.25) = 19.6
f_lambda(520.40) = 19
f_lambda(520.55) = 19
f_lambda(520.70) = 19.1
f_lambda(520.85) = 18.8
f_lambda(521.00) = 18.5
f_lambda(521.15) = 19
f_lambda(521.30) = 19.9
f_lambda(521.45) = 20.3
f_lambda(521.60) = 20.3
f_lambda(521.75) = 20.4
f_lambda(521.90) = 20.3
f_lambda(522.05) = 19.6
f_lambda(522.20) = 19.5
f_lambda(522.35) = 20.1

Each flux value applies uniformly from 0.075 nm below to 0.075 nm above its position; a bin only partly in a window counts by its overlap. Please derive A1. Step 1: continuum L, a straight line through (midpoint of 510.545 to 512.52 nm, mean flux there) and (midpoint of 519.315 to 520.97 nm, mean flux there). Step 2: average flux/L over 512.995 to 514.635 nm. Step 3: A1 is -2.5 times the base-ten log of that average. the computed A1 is 0.03 mag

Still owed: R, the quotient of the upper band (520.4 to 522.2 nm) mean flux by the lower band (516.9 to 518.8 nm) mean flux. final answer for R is 1.2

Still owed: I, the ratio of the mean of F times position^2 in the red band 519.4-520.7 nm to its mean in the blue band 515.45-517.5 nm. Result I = 1.1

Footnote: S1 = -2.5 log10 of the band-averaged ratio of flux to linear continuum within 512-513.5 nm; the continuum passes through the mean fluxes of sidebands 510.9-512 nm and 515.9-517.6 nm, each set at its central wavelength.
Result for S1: 0.023 mag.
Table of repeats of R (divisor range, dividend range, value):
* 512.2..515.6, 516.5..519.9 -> 0.91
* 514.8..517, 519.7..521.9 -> 1.06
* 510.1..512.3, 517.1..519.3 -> 0.87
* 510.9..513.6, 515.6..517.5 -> 0.90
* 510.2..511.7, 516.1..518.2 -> 0.85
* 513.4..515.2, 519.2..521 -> 1.01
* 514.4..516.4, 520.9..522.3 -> 1.04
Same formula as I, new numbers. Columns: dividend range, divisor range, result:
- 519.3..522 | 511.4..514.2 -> 1.04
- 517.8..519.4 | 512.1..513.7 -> 0.95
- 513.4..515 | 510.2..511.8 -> 0.97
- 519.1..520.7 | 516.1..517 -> 1.14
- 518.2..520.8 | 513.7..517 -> 1.02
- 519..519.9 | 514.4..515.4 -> 1.02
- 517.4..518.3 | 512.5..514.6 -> 0.91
